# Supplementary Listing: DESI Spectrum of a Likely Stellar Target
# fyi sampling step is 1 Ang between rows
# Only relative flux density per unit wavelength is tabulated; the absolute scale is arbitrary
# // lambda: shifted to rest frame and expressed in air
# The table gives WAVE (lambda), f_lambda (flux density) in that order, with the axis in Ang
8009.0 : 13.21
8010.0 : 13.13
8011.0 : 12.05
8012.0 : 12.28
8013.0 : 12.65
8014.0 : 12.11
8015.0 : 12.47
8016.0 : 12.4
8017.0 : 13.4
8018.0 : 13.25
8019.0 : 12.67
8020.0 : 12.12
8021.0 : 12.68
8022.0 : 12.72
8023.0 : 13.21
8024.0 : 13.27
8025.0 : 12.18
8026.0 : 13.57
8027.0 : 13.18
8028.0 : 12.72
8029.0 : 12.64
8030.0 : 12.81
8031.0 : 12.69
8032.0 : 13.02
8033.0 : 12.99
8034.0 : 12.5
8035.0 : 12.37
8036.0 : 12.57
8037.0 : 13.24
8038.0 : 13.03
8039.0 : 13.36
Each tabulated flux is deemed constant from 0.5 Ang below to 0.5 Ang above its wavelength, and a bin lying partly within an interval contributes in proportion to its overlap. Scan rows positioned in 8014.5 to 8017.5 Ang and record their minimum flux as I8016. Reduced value 12.4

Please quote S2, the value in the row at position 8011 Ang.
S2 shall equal 12.05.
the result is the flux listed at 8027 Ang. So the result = 13.18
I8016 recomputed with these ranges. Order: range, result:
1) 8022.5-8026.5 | 12.18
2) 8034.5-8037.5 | 12.37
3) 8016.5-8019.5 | 12.67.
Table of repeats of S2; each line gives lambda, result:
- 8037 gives 13.24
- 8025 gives 12.18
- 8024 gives 13.27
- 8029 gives 12.64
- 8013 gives 12.65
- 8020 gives 12.12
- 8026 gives 13.57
